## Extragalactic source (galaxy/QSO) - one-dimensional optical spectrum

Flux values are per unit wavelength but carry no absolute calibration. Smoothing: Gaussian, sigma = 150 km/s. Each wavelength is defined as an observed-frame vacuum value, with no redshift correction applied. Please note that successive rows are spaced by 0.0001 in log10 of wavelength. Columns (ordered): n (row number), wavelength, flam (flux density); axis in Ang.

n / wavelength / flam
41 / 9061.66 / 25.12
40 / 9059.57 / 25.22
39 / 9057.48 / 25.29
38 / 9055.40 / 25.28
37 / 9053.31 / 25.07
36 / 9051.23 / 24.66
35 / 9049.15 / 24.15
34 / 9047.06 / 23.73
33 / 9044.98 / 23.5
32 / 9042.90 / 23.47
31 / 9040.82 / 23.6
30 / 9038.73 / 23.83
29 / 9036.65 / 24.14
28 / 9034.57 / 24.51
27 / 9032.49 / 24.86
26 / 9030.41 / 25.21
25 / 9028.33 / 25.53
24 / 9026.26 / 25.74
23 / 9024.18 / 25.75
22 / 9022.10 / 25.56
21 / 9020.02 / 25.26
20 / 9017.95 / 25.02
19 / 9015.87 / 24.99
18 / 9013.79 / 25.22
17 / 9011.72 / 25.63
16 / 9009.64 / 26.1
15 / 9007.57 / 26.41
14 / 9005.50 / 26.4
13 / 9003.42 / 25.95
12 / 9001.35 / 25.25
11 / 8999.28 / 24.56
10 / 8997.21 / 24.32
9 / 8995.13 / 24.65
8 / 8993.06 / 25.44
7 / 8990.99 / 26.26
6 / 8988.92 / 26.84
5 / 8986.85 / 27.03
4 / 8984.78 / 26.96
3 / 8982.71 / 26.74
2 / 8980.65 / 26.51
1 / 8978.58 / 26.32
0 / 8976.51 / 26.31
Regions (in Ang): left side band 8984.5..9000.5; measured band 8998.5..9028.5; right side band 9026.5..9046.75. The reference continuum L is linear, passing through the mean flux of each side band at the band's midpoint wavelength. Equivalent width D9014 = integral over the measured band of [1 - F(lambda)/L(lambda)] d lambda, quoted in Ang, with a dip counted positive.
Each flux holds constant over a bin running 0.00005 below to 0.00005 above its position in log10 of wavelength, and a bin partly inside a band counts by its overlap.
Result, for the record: -0.6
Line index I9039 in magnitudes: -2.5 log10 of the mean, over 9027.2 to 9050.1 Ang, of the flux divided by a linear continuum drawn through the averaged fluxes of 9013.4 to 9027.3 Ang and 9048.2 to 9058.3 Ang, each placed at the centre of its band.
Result 0.04 mag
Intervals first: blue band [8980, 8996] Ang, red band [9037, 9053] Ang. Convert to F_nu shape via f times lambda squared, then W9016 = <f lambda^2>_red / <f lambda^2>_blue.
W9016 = 0.92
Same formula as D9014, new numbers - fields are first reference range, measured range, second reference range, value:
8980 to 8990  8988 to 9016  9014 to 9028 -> 0.60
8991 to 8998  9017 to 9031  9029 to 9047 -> -0.59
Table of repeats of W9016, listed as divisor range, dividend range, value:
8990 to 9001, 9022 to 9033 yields 1.02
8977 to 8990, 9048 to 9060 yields 0.95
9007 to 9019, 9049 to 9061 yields 0.99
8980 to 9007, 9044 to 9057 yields 0.96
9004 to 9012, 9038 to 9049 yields 0.91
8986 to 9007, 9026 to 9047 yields 0.96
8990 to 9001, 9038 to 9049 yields 0.95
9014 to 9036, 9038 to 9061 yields 0.97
